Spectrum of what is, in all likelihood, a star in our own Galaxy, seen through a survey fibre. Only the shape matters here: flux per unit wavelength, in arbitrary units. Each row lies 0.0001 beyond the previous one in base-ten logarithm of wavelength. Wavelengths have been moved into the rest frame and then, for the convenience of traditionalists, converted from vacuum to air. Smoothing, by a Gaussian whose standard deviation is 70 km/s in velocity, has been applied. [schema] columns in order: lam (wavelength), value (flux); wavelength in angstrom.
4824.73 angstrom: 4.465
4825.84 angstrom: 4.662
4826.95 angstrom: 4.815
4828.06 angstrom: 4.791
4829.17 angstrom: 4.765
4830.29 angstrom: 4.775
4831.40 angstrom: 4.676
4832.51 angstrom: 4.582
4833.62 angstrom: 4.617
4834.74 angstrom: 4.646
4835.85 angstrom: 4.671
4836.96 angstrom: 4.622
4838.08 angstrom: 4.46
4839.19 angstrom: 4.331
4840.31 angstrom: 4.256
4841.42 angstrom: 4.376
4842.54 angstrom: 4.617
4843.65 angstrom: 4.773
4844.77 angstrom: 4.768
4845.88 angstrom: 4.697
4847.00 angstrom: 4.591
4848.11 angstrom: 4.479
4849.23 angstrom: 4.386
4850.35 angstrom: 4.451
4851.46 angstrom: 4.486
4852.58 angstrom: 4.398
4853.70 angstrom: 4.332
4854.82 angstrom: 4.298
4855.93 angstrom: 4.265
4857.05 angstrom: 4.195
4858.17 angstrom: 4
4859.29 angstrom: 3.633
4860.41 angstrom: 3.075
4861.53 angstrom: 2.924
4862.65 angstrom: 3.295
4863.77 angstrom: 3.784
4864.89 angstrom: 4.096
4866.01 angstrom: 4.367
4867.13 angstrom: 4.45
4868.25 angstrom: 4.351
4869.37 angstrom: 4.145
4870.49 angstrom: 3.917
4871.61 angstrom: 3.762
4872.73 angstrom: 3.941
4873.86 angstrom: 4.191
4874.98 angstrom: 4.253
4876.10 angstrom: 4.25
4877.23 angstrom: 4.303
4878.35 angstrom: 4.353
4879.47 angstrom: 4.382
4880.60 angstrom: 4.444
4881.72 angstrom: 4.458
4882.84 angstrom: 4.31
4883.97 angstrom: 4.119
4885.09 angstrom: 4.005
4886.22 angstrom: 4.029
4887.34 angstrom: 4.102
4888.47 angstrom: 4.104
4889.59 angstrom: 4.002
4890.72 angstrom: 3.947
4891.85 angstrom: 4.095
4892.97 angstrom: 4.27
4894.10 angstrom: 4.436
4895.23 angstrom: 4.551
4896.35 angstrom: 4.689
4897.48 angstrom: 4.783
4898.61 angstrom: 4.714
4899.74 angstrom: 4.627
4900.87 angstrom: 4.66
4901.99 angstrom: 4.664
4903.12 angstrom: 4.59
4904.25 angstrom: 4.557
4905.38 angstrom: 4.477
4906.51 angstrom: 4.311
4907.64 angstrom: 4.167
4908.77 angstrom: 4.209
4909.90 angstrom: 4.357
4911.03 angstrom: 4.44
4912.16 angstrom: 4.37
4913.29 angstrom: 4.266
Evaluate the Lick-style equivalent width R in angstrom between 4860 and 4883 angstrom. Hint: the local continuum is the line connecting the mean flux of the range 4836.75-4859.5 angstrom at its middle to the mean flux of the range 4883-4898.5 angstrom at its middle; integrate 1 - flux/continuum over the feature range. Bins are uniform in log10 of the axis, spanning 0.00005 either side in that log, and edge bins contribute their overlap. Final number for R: 1.4 angstrom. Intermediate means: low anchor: 4.41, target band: 4.05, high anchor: 4.26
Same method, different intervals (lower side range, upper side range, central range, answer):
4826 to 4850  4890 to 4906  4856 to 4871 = 2.2 angstrom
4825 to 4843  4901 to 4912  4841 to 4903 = 3.6 angstrom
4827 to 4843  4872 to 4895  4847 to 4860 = 0.5 angstrom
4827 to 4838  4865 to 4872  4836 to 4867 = 1.3 angstrom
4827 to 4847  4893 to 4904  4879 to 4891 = 1.1 angstrom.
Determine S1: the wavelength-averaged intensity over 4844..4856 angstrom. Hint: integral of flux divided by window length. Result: 4.48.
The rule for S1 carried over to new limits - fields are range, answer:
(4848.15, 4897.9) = 4.15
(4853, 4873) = 3.94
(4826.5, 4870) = 4.34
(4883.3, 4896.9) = 4.2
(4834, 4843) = 4.49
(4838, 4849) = 4.53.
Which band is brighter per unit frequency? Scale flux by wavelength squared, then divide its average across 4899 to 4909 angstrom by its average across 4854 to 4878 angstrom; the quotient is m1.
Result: 1.1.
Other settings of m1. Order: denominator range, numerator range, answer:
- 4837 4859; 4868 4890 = 0.96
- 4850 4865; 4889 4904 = 1.15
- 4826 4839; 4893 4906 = 1.01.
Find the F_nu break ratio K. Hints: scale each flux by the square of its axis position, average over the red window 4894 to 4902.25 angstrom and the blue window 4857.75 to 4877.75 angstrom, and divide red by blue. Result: 1.20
